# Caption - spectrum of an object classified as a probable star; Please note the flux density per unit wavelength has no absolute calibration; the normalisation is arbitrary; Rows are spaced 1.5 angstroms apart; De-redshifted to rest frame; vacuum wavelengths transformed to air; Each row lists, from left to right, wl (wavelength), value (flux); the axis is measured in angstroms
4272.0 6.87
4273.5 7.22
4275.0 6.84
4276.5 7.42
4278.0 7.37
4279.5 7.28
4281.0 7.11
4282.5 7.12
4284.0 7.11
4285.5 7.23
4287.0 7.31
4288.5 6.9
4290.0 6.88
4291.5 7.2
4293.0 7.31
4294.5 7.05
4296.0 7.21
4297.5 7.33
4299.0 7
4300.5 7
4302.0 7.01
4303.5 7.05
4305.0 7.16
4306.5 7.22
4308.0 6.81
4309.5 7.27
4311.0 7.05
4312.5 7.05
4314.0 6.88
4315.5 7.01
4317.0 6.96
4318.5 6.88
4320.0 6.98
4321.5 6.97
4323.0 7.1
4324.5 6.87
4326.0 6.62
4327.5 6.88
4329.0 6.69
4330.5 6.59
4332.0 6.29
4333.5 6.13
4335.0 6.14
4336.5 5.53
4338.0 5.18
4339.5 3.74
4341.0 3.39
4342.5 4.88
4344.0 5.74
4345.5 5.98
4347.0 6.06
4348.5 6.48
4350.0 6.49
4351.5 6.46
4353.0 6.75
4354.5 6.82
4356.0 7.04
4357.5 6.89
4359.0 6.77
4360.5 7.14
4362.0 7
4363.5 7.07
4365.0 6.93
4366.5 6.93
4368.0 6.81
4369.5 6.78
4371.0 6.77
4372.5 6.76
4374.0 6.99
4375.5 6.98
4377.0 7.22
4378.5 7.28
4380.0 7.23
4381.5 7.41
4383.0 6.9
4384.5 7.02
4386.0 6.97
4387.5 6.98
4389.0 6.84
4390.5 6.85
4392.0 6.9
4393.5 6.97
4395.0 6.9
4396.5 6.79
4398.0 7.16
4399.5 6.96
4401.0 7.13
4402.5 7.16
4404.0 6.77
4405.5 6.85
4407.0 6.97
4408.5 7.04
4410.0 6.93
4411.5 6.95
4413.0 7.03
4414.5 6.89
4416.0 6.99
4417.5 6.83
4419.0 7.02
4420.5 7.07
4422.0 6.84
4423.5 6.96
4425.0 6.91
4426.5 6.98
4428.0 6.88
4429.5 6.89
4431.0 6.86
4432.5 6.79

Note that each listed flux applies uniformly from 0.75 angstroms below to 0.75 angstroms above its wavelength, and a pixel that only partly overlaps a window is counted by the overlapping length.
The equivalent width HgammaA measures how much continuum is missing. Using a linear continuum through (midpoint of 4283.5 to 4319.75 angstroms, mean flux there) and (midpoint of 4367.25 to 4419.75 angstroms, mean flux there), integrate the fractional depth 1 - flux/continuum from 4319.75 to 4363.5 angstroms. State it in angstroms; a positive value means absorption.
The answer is 4.7 angstroms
